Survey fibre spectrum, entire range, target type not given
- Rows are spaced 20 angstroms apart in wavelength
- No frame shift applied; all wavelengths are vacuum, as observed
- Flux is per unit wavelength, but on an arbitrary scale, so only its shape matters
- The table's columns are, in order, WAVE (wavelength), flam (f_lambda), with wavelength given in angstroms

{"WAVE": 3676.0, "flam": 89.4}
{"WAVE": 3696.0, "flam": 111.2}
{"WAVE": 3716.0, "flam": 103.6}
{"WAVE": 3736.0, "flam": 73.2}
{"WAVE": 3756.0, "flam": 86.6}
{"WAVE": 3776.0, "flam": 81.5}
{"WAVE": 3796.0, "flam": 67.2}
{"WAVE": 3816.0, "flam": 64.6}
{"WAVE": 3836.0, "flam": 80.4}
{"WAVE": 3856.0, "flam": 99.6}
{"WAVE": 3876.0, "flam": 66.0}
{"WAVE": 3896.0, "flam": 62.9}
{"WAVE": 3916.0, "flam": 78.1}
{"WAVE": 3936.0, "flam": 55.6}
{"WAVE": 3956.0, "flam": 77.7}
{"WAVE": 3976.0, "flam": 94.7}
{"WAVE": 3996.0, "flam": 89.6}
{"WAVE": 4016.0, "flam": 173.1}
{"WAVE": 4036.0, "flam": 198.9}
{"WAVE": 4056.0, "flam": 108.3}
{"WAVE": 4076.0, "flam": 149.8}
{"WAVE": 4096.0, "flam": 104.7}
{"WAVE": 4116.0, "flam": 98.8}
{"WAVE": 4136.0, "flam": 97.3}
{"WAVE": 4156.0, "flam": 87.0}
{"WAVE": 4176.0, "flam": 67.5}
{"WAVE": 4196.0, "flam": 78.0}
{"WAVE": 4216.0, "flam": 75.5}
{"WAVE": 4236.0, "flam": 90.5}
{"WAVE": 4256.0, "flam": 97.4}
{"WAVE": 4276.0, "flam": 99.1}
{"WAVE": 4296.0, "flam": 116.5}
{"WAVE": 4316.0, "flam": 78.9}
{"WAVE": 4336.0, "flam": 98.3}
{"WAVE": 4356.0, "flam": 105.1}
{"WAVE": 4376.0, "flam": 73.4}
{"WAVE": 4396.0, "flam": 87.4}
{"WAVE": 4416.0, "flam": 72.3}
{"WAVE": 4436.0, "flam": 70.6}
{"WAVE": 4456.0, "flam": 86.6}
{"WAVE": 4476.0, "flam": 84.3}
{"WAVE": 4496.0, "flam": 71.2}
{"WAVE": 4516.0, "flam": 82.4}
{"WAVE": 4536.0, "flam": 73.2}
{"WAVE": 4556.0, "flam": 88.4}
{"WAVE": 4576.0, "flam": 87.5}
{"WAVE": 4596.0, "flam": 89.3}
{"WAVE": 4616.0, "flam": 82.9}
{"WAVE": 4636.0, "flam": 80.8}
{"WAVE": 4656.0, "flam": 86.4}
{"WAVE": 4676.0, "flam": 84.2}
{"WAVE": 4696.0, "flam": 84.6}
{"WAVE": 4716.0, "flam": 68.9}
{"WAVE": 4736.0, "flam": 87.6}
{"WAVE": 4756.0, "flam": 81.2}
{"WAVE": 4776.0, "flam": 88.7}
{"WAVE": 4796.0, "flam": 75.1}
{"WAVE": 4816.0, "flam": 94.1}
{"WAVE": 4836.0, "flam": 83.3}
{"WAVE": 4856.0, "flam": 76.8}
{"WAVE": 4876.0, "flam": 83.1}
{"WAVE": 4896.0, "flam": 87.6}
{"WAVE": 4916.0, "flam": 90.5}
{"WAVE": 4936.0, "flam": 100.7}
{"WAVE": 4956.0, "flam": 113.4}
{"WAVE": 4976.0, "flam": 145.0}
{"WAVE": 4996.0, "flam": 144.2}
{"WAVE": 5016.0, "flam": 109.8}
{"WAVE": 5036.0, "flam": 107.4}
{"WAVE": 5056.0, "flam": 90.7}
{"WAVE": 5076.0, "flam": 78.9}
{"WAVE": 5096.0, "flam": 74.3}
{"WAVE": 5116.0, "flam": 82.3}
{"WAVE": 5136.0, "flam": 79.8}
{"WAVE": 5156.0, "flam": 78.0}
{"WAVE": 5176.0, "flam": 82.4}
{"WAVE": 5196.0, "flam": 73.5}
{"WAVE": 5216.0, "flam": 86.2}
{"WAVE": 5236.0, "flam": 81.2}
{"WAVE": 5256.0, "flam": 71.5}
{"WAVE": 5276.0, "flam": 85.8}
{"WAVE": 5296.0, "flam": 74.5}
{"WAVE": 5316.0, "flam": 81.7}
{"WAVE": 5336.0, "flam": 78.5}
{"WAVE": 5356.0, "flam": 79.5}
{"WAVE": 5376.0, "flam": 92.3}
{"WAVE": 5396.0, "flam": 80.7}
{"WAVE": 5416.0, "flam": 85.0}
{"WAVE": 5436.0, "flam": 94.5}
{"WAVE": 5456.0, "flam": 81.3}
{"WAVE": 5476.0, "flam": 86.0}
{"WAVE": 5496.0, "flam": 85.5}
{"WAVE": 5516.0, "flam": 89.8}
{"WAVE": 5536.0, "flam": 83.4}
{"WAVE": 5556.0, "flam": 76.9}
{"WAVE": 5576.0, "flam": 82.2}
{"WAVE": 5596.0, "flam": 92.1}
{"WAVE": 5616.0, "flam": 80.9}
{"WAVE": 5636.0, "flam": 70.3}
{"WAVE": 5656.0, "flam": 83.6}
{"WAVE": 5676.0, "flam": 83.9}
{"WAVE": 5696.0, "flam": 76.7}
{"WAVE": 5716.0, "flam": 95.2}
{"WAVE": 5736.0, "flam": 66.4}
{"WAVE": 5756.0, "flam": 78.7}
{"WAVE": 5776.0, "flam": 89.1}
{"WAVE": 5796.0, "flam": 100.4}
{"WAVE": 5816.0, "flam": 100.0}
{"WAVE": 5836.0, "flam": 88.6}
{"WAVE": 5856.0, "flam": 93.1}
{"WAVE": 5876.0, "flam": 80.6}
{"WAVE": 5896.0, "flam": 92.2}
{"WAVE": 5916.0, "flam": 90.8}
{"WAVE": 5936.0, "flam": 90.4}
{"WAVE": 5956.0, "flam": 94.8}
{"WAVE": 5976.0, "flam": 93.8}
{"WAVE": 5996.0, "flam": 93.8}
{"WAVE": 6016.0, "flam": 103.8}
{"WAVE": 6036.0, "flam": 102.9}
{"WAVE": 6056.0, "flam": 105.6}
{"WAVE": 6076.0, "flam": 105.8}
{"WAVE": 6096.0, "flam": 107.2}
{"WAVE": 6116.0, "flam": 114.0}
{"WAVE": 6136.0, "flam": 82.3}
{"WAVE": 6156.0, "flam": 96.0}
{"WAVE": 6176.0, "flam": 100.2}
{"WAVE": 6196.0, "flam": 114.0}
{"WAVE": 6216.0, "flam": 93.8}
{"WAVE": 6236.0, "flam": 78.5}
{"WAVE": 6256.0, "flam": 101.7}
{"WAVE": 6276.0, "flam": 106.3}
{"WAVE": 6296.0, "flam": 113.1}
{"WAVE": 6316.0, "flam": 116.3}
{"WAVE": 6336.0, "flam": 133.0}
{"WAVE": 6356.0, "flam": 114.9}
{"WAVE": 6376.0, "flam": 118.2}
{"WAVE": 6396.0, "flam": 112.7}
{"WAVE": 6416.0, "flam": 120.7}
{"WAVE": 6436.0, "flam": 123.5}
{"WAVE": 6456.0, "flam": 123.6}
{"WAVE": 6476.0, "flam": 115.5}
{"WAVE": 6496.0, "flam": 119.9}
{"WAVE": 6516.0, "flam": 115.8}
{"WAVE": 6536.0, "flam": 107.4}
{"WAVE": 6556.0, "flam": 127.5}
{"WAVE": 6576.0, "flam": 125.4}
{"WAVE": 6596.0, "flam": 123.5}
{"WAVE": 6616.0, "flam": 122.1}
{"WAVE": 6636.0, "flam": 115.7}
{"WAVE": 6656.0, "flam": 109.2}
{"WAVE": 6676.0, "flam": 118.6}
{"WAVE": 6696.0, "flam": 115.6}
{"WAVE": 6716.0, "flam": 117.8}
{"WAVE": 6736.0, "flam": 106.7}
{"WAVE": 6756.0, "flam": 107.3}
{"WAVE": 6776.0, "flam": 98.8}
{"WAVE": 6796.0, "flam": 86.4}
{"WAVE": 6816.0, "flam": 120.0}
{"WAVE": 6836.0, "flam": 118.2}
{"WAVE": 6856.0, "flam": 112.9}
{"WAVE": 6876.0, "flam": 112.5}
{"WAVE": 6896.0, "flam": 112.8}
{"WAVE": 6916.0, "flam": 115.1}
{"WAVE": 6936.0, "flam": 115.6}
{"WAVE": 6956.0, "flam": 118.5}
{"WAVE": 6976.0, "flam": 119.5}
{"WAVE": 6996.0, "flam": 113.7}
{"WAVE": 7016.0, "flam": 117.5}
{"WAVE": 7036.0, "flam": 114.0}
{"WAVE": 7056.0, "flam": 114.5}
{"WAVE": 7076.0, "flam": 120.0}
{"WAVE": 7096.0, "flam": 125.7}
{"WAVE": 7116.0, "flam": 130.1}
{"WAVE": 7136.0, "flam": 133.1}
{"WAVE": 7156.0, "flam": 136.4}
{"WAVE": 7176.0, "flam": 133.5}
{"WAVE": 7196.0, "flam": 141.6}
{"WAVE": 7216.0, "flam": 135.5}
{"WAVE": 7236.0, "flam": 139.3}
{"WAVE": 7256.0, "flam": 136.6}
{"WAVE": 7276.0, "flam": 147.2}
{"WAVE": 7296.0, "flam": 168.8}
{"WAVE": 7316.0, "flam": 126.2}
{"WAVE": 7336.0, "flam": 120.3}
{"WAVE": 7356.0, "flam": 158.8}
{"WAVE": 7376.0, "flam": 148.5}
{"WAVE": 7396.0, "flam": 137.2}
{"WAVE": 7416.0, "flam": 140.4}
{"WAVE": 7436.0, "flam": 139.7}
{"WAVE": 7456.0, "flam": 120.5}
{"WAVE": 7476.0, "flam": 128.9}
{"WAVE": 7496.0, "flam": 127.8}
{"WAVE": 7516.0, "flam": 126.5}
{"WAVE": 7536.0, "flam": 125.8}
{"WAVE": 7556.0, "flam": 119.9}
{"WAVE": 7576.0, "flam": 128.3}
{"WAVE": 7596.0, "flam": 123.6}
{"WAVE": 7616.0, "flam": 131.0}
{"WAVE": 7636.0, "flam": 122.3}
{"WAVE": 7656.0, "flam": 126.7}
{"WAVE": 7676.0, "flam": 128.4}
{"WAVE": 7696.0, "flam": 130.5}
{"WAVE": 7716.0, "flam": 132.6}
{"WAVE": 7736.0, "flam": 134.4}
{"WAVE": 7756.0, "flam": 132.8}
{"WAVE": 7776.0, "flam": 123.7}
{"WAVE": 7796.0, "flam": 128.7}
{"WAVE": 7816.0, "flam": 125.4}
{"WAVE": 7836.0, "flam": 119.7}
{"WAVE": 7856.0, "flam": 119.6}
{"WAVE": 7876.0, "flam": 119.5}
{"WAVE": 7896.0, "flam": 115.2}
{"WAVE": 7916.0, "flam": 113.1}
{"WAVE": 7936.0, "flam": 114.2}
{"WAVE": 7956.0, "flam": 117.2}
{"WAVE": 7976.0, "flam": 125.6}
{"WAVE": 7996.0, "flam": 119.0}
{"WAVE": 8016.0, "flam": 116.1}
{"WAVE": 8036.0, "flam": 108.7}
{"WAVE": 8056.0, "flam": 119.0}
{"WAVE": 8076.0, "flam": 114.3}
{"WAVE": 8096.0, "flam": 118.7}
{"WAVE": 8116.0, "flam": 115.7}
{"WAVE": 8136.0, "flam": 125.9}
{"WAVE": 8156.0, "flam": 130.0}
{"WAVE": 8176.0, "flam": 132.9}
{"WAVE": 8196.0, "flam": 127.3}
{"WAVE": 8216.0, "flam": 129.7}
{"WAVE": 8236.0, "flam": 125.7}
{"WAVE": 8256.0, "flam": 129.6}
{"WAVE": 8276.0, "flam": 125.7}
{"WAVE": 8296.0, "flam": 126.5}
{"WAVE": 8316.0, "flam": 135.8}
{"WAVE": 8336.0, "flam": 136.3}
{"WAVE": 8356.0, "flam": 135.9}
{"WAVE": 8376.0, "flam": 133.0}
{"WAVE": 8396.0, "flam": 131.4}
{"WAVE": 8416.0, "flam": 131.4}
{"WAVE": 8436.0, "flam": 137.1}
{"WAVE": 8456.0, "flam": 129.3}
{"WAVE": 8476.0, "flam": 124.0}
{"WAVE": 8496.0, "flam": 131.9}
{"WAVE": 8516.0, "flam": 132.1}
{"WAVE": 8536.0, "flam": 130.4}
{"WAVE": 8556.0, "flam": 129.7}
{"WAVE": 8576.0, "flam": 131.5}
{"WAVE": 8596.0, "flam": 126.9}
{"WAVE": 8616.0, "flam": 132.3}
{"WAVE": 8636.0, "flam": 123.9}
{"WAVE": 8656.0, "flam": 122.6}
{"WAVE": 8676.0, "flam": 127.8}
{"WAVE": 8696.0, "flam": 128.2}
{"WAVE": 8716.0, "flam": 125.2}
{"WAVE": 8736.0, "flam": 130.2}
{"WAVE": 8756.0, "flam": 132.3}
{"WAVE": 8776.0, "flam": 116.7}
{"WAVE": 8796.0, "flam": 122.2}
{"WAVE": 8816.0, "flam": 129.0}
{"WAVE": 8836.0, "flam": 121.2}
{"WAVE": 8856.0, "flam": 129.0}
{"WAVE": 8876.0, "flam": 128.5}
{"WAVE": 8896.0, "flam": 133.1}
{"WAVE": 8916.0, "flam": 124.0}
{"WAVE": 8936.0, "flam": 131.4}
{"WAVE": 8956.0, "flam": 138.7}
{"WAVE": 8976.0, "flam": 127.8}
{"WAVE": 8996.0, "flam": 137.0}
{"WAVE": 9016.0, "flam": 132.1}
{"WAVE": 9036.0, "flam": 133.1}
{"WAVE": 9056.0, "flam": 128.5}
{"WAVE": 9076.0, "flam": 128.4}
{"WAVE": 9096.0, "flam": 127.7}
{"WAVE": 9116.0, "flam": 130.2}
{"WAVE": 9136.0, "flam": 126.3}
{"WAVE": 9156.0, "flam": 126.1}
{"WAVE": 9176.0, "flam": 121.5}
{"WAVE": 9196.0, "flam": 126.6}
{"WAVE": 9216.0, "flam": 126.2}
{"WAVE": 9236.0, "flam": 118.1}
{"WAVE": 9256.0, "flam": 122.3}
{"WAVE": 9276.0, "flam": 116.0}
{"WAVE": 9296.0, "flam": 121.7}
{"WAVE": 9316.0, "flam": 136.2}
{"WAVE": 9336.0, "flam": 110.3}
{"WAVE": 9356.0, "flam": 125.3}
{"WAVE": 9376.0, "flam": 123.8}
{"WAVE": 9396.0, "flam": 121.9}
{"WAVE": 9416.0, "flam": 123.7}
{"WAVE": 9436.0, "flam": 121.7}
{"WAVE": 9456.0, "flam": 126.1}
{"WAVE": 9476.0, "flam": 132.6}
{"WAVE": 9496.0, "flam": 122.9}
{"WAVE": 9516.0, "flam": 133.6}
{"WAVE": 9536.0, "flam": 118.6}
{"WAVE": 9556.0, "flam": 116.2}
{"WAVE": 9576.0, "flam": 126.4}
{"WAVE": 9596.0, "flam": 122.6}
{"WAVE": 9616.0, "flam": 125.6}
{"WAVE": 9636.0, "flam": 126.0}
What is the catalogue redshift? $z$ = 0.10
